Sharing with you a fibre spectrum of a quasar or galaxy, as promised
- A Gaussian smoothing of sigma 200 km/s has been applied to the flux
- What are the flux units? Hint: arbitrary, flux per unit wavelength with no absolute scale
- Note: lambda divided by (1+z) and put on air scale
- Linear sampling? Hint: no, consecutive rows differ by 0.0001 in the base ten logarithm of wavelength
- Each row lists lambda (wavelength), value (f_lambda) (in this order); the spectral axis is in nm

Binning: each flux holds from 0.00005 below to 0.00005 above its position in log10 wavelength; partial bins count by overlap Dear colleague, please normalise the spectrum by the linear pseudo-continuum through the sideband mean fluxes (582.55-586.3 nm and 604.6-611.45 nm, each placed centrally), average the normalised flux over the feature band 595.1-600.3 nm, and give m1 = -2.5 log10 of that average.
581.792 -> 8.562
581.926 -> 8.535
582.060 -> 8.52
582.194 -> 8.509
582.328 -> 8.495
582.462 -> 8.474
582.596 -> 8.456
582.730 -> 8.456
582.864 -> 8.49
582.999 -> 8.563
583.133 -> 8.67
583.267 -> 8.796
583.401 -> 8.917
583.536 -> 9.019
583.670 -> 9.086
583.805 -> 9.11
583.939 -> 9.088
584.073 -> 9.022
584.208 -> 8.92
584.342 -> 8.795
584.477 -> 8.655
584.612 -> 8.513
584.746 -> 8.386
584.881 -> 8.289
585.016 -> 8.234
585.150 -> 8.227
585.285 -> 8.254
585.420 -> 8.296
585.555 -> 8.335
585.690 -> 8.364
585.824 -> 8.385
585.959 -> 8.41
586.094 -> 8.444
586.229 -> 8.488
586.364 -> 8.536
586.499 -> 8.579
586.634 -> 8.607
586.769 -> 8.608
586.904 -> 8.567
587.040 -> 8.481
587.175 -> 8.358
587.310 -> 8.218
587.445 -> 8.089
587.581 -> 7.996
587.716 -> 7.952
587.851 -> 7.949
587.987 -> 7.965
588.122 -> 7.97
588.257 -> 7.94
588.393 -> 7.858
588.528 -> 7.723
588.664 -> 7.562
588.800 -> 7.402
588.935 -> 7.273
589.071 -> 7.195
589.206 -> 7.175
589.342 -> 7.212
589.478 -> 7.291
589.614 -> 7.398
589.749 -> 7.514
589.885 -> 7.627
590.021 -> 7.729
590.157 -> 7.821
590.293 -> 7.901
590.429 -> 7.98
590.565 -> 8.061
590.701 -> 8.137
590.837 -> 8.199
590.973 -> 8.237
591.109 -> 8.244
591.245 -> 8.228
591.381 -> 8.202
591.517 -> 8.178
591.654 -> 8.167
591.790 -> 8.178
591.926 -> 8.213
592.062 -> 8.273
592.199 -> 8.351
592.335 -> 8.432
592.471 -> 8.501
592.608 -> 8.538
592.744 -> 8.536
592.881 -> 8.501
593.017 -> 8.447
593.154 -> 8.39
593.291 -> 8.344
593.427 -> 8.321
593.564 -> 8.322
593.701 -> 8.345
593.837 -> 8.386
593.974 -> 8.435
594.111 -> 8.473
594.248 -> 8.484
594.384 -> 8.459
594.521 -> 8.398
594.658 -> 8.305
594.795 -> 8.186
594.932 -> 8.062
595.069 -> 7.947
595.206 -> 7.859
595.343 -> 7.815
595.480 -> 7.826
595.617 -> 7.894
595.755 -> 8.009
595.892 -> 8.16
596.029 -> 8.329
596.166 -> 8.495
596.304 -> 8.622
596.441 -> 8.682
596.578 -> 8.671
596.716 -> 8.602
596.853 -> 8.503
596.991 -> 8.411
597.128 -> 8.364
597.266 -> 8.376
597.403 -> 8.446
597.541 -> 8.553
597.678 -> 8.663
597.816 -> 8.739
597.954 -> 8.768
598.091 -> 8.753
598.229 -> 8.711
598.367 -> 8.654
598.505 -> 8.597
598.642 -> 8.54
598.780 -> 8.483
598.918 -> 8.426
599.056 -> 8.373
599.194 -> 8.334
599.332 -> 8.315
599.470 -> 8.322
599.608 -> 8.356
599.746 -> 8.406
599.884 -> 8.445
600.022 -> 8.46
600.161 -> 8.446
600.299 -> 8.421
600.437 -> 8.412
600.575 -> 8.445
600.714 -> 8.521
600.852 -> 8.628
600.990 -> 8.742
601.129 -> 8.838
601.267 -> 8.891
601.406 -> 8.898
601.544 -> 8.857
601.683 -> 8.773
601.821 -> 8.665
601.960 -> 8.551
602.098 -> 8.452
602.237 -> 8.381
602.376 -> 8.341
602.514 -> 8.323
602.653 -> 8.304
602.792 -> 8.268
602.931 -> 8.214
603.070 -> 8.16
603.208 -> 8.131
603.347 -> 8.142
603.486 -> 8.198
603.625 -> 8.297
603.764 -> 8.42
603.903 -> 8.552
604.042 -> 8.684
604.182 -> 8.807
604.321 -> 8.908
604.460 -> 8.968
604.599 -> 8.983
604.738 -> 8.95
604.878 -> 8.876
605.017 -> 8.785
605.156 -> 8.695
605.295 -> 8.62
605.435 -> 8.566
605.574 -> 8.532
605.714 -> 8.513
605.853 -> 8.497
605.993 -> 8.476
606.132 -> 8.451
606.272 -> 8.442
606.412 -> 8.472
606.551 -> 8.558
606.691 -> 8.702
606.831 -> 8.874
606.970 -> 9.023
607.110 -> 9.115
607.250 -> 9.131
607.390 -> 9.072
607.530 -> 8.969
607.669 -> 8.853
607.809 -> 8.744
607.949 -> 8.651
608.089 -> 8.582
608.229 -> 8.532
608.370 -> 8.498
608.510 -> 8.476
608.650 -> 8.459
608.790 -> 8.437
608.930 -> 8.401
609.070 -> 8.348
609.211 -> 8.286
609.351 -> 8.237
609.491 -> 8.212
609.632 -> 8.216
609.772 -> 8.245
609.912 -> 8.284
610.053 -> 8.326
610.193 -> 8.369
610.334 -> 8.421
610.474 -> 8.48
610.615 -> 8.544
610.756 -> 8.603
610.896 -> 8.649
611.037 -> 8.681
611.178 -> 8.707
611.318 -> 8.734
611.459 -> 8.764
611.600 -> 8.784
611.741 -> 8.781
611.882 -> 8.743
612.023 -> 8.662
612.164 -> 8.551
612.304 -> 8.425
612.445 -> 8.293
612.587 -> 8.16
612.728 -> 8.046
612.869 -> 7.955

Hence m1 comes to 0.02 mag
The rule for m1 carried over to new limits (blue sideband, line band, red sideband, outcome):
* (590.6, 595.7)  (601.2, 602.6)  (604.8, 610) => -0.019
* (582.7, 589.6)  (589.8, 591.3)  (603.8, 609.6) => 0.047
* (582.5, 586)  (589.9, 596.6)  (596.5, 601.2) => 0.040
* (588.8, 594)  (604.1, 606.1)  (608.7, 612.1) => -0.044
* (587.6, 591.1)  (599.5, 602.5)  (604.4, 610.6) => -0.035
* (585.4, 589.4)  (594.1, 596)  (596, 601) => 0.032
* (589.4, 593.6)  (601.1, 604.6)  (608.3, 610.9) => -0.030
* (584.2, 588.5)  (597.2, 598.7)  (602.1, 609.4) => -0.019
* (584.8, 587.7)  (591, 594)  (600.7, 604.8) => 0.013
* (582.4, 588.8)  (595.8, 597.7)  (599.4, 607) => 0.003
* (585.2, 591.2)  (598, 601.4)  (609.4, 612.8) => -0.037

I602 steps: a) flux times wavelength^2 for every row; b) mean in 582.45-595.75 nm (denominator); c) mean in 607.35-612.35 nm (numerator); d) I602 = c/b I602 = 1.11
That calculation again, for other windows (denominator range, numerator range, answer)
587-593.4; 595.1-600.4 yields 1.08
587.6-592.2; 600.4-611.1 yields 1.15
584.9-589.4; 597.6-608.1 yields 1.12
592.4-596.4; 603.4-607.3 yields 1.09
